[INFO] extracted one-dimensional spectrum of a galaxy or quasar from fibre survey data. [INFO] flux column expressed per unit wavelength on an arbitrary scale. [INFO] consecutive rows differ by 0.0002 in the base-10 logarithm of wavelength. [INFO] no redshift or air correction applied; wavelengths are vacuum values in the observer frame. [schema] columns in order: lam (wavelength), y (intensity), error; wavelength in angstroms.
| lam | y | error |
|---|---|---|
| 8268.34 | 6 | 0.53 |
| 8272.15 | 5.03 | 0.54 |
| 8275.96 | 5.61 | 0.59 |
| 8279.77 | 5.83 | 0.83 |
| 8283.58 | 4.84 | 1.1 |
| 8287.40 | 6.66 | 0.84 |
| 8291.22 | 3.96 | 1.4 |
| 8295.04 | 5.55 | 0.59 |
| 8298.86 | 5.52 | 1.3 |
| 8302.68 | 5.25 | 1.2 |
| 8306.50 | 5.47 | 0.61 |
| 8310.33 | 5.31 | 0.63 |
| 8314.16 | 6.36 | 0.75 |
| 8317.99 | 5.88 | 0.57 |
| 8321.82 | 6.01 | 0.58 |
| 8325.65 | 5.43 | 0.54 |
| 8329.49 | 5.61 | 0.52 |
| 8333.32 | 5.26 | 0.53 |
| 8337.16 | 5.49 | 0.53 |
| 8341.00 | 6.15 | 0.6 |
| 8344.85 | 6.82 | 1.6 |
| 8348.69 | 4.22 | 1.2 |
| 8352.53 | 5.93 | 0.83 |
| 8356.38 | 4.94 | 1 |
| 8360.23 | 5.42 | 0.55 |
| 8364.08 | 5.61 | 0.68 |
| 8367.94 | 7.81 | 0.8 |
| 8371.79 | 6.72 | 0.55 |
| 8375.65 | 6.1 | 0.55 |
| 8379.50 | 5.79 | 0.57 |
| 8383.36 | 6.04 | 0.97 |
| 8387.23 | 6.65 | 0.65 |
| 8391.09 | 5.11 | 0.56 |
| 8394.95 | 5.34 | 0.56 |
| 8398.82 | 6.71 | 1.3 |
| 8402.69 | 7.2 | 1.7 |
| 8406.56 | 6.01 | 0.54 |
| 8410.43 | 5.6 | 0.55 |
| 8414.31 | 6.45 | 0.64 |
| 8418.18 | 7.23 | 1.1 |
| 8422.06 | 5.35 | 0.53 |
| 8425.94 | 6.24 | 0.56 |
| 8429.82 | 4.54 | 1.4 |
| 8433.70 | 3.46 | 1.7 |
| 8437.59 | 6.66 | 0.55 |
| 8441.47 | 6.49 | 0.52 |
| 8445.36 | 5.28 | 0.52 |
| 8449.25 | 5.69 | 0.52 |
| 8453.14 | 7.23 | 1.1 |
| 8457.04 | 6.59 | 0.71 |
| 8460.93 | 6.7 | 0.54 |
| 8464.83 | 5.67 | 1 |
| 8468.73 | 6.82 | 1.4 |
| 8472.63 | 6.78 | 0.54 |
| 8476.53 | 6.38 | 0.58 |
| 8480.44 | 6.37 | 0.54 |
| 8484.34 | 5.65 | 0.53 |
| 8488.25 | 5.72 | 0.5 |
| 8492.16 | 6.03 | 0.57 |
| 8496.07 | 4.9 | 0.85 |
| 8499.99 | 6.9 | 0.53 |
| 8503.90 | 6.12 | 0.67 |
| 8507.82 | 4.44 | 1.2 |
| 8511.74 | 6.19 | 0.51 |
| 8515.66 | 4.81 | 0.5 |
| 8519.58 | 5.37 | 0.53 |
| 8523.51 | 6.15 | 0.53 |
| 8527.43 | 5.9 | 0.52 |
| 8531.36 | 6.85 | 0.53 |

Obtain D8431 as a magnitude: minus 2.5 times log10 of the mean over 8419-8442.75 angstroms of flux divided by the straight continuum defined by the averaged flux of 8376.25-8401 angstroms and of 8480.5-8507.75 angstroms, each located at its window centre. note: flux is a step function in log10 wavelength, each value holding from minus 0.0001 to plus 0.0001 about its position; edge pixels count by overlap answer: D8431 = 0.07 mag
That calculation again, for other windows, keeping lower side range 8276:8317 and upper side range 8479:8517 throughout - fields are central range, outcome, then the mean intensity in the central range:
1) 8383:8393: -0.06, 5.92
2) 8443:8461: -0.11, 6.26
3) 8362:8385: -0.14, 6.34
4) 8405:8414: -0.06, 5.91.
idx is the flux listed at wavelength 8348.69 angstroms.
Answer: 4.22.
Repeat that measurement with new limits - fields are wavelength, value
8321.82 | 6.01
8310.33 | 5.31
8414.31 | 6.45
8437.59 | 6.66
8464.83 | 5.67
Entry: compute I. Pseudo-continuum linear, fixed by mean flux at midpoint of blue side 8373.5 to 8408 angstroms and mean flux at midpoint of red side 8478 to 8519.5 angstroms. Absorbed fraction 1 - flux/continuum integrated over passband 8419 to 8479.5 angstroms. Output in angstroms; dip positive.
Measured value -1.4 angstroms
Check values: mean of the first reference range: 6.11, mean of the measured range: 6.02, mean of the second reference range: 5.7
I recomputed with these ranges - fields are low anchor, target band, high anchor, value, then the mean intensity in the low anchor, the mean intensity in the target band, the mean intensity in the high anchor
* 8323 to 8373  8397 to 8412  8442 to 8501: -1.08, 5.79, 6.4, 6.18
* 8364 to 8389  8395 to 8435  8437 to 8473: 3.21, 6.44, 5.89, 6.36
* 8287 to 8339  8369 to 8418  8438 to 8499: -2.93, 5.52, 6.21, 6.18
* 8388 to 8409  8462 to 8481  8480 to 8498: -2.17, 6.1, 6.42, 5.68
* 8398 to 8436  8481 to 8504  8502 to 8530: -0.98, 5.86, 5.9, 5.59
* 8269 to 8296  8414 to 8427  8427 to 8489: -0.95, 5.38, 6.31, 6.01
